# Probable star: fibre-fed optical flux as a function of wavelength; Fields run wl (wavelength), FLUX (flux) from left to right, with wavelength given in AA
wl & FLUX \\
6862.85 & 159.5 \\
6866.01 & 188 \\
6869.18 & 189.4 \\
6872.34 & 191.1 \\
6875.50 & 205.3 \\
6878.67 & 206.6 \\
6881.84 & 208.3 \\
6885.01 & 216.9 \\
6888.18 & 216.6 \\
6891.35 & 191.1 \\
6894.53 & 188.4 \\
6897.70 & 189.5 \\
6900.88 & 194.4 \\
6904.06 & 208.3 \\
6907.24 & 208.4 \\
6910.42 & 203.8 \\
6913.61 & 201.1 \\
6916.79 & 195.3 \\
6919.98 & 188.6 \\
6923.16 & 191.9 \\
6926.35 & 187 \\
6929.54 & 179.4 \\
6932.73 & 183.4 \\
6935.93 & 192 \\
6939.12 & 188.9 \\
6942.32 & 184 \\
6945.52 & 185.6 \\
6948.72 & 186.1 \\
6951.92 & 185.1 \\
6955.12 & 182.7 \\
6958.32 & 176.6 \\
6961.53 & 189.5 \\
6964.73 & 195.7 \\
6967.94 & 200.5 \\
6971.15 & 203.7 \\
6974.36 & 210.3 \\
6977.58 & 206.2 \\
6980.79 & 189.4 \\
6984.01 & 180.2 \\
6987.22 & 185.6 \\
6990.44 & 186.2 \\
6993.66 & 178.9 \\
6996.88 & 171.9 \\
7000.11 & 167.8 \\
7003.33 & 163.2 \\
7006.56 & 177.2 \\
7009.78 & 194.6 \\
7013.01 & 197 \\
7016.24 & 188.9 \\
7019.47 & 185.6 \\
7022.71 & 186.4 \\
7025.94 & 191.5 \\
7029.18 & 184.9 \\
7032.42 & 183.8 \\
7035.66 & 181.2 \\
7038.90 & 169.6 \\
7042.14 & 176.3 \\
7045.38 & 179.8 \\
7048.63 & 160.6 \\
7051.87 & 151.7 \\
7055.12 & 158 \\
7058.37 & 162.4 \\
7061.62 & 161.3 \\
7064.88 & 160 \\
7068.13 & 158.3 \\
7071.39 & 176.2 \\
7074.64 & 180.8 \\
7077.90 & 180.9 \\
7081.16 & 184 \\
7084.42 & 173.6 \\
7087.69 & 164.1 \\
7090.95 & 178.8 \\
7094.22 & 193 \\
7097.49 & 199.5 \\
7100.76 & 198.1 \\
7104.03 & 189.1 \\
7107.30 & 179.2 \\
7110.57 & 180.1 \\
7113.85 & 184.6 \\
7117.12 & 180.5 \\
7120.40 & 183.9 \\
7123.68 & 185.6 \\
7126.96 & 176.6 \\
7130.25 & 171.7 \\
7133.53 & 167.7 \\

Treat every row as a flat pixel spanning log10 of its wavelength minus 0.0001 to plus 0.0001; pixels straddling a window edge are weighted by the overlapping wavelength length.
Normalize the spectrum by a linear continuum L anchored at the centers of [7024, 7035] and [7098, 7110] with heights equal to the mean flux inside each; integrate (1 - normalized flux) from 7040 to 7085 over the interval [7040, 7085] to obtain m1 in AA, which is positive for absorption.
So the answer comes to 4.50 AA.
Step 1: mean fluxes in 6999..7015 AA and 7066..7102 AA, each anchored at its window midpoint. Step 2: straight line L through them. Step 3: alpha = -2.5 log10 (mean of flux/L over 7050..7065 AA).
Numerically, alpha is 0.140 mag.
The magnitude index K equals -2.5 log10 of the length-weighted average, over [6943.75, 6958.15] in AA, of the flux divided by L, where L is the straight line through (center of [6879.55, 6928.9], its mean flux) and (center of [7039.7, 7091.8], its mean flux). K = 0.04 mag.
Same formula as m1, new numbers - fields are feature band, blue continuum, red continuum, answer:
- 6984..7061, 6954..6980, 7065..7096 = 3.6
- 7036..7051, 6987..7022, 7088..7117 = 1.0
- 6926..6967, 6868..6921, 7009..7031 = 2.1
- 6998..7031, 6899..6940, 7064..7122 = 0.5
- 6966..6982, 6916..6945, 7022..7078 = -1.8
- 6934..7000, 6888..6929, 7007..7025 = 1.4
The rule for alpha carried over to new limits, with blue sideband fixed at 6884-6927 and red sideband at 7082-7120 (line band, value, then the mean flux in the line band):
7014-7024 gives 0.01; 188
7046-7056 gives 0.18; 159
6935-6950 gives 0.05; 187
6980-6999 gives 0.06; 181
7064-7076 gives 0.10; 169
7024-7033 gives 0.01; 187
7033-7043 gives 0.07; 177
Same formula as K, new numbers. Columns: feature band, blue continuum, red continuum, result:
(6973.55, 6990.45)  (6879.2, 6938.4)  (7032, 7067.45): -0.07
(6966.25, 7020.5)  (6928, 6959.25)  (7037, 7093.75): -0.05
